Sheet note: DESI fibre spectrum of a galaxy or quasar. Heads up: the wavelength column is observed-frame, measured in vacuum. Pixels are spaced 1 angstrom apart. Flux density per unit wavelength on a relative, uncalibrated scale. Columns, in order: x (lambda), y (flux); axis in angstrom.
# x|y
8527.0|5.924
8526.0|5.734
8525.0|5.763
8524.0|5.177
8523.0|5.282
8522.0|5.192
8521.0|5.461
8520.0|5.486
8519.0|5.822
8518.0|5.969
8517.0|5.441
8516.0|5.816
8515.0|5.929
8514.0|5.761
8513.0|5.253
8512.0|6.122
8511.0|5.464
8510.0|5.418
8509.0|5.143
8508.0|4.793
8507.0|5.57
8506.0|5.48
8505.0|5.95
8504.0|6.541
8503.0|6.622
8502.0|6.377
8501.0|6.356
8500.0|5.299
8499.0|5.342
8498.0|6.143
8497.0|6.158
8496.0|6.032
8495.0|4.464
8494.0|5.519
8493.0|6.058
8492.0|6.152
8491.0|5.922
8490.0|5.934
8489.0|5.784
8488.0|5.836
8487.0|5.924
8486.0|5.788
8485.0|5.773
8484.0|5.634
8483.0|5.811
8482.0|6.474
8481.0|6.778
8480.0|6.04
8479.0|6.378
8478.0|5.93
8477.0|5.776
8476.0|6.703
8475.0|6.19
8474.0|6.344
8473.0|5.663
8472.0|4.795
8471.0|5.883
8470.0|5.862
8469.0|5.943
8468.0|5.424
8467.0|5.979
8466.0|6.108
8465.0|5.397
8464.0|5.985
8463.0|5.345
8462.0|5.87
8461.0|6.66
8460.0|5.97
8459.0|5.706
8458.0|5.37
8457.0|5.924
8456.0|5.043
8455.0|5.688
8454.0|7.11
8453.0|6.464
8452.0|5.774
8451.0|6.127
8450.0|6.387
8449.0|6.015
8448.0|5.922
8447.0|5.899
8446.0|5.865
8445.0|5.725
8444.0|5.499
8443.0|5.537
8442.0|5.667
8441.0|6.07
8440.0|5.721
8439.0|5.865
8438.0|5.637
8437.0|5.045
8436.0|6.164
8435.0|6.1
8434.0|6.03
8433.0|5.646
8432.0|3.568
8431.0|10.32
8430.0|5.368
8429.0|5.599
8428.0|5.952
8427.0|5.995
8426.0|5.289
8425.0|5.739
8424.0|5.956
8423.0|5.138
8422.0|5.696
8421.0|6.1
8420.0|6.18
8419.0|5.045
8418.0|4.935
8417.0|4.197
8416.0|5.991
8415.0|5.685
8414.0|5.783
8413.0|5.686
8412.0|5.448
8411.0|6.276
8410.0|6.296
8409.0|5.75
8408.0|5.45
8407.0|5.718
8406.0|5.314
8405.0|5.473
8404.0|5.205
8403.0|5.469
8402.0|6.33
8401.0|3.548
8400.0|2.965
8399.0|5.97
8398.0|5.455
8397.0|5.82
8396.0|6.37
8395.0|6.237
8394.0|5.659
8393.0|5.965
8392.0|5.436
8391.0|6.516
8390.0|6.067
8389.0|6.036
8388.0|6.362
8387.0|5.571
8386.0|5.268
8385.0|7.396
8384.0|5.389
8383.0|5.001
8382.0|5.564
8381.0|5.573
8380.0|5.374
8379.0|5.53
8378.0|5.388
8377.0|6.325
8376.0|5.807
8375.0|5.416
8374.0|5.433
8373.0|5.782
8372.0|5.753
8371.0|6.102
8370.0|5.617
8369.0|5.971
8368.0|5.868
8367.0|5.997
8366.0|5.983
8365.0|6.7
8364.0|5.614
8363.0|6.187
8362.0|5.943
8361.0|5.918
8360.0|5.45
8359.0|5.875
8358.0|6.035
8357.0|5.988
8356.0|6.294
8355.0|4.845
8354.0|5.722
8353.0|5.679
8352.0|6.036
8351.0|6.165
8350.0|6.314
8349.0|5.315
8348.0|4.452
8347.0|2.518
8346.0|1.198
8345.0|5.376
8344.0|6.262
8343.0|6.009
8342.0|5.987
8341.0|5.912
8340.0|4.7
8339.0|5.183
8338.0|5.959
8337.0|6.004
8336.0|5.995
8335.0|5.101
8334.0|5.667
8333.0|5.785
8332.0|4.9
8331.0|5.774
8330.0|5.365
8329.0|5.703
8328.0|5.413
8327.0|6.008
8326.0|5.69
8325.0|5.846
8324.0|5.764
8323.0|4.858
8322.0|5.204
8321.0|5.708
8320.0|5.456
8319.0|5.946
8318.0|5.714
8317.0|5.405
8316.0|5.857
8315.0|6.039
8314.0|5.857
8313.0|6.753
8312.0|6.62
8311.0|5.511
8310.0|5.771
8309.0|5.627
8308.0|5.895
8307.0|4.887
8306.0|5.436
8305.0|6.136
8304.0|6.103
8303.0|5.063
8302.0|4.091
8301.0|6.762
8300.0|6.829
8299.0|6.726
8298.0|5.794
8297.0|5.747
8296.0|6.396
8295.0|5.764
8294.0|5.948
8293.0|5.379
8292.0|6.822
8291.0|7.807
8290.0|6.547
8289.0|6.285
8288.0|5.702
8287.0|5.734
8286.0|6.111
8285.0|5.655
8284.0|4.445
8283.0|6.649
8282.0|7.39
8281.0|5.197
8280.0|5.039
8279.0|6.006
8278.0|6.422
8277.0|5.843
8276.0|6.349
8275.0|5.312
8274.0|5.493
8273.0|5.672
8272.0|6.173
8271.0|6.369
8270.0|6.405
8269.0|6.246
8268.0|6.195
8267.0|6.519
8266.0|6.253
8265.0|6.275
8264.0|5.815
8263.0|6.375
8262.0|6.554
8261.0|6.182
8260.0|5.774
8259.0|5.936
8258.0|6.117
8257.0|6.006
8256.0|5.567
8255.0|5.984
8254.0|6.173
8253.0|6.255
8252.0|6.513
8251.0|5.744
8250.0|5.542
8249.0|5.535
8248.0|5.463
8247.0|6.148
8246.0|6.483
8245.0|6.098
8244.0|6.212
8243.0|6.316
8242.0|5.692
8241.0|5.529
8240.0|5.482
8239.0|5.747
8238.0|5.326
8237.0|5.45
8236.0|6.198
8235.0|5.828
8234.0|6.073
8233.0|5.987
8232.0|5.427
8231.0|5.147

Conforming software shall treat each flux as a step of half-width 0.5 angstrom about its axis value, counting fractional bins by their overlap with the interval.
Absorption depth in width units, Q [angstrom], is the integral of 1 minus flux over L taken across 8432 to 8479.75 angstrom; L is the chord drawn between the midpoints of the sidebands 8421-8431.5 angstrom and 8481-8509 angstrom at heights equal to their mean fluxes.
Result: 1.11 angstrom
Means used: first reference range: 6.1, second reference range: 5.85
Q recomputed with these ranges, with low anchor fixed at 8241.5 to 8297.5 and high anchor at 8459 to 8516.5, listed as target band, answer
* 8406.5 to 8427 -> 1.0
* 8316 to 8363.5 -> 3.8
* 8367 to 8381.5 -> 0.6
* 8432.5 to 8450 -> 0.3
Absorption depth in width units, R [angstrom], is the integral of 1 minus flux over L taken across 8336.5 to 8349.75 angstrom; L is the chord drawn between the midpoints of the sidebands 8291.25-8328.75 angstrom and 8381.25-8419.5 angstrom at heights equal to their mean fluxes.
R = 1.67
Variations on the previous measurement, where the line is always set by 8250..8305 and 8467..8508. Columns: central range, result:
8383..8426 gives 2.4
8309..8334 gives 1.3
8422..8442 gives 0.3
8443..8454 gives -0.1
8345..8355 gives 1.9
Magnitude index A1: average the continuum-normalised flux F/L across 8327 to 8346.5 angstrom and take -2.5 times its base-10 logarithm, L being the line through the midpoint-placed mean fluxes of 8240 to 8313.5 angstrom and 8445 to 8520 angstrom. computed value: 0.11 mag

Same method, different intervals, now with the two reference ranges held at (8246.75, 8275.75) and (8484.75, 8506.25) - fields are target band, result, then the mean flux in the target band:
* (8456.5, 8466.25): 0.015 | 5.83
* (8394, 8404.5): 0.114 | 5.35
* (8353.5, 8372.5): 0.014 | 5.89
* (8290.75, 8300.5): -0.050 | 6.28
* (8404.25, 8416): 0.041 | 5.72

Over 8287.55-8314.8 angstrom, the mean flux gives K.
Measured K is 6.01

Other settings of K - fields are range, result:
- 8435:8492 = 5.9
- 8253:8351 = 5.79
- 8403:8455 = 5.79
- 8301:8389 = 5.63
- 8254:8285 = 6.02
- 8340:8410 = 5.61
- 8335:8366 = 5.52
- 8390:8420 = 5.54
